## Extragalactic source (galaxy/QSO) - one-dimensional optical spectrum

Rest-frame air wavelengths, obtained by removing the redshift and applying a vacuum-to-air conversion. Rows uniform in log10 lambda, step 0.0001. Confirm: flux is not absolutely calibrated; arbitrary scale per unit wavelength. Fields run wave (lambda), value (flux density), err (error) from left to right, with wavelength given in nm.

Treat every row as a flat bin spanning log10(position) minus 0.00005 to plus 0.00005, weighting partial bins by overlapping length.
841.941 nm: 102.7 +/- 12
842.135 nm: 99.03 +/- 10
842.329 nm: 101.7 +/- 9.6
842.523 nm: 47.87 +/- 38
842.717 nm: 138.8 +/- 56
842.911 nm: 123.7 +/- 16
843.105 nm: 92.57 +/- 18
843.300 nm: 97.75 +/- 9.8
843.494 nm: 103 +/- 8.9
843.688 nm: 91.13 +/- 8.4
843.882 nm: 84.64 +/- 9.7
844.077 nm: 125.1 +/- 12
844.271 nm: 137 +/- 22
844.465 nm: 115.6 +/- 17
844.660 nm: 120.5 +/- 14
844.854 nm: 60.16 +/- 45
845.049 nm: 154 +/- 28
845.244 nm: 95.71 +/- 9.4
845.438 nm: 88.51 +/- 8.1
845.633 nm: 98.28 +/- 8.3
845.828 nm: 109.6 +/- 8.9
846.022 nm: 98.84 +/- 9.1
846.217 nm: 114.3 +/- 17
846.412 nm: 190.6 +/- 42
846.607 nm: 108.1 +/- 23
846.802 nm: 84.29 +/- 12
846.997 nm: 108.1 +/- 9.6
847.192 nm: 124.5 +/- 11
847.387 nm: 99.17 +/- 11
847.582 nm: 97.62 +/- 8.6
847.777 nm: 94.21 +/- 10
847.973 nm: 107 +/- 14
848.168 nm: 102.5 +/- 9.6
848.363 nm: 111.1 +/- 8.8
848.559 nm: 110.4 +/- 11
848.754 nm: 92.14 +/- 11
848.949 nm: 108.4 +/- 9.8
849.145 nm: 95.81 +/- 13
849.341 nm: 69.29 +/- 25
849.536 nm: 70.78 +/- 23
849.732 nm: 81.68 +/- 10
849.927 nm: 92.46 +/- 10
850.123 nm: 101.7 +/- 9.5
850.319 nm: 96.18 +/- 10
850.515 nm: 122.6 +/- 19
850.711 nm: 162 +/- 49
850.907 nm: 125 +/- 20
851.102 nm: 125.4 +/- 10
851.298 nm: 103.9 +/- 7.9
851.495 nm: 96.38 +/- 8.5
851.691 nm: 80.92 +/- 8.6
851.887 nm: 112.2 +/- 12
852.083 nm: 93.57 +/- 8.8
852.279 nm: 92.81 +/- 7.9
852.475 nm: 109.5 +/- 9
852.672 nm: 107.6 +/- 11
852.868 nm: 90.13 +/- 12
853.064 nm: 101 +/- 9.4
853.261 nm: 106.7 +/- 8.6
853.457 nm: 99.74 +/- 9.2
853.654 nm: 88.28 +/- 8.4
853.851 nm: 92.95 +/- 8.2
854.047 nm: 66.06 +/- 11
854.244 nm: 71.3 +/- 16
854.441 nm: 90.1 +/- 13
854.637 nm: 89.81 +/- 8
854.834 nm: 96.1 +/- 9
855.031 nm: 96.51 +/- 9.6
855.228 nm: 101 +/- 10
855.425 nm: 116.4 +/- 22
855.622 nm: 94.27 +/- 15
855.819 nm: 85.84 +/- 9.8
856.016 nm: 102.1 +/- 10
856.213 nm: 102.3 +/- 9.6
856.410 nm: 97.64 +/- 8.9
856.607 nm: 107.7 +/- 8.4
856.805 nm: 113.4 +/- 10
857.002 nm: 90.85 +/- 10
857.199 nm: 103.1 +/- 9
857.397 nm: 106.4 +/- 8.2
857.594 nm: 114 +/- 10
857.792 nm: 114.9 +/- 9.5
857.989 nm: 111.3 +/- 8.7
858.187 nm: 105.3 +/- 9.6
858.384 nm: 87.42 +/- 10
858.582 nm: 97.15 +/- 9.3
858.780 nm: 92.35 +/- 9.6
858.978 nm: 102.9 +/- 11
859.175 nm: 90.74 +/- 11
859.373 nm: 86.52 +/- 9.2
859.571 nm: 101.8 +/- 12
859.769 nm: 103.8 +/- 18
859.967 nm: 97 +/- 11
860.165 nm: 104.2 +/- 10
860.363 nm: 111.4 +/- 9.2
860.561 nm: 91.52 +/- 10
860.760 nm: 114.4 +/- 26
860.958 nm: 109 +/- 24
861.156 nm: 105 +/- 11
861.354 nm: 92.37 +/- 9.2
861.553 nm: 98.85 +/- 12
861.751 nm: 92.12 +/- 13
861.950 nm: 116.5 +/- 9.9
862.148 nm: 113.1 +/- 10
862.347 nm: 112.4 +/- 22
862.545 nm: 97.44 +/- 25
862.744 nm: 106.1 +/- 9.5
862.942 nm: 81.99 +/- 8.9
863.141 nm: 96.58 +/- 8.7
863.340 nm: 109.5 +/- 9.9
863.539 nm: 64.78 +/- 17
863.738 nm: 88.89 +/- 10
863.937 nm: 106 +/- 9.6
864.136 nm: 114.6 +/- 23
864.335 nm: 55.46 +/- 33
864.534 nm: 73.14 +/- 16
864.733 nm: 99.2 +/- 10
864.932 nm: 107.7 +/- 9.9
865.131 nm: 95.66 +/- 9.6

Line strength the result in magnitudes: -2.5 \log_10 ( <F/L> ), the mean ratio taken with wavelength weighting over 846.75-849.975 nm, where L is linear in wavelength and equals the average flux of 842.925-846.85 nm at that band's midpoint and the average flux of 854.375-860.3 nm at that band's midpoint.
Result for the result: 0.100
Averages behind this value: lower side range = 109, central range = 97.3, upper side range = 100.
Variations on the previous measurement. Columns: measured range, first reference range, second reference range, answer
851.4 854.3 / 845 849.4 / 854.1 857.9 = 0.086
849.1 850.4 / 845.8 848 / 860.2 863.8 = 0.257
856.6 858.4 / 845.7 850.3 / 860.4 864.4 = -0.062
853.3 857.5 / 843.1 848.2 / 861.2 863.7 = 0.069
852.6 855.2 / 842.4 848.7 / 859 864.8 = 0.115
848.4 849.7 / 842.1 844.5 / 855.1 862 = 0.131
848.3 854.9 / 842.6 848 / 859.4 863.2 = 0.083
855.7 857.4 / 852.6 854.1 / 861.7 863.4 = -0.034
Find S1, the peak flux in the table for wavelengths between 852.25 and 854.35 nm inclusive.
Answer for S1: 109.5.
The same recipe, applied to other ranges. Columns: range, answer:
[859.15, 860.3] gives 104.2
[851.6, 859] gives 116.4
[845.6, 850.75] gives 190.6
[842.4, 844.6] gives 138.8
